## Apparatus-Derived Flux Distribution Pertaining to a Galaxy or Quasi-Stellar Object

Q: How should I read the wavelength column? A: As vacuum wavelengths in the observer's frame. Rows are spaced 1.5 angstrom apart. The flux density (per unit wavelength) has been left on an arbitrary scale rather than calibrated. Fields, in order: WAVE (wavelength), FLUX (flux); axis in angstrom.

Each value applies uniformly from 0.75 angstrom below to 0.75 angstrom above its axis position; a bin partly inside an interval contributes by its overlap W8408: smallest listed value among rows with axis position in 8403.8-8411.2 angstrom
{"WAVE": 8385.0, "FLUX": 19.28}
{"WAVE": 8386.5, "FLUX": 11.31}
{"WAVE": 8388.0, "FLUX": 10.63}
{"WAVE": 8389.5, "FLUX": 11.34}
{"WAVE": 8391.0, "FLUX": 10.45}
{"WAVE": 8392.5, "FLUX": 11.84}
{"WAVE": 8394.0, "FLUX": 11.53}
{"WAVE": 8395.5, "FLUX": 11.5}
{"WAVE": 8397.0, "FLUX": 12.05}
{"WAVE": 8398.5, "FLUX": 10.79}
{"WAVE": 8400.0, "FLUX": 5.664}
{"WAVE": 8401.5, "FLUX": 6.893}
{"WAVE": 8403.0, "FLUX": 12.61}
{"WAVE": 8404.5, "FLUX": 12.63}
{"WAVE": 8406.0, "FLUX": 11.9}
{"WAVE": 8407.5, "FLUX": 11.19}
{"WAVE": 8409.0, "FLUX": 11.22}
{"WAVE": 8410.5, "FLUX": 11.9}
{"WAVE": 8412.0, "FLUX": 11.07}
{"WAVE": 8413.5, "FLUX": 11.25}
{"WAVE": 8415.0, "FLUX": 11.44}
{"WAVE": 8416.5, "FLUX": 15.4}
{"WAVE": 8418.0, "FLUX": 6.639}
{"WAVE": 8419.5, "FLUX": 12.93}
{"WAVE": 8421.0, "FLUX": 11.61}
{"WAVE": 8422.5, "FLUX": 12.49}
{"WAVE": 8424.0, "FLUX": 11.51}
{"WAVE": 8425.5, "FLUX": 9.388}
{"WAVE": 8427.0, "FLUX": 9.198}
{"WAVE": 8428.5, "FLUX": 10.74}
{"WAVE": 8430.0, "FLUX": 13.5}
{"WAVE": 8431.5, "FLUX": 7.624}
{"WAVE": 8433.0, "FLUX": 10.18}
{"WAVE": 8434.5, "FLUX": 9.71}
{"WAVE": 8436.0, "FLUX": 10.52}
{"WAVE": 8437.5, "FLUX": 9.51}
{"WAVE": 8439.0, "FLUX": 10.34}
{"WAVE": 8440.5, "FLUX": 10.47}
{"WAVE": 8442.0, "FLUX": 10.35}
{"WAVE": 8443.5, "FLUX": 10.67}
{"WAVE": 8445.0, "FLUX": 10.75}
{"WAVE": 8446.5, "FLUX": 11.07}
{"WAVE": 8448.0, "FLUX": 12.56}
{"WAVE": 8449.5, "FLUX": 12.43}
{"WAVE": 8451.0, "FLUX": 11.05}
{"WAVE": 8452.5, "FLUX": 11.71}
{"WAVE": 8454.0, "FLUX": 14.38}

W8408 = 11.19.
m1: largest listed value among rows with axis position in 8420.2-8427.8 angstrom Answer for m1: 12.49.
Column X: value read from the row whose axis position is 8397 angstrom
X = 12.05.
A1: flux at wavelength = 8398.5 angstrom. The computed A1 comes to 10.79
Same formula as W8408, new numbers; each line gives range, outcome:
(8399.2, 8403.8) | 5.664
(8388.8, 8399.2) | 10.45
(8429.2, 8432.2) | 7.624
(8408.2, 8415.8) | 11.07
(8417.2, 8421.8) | 6.639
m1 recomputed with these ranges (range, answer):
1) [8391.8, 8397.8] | 12.05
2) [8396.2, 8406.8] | 12.63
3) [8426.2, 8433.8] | 13.5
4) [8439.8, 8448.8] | 12.56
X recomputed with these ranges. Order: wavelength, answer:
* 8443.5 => 10.67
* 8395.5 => 11.5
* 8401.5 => 6.893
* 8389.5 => 11.34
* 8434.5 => 9.71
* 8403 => 12.61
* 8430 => 13.5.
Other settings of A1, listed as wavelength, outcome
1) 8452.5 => 11.71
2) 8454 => 14.38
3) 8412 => 11.07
